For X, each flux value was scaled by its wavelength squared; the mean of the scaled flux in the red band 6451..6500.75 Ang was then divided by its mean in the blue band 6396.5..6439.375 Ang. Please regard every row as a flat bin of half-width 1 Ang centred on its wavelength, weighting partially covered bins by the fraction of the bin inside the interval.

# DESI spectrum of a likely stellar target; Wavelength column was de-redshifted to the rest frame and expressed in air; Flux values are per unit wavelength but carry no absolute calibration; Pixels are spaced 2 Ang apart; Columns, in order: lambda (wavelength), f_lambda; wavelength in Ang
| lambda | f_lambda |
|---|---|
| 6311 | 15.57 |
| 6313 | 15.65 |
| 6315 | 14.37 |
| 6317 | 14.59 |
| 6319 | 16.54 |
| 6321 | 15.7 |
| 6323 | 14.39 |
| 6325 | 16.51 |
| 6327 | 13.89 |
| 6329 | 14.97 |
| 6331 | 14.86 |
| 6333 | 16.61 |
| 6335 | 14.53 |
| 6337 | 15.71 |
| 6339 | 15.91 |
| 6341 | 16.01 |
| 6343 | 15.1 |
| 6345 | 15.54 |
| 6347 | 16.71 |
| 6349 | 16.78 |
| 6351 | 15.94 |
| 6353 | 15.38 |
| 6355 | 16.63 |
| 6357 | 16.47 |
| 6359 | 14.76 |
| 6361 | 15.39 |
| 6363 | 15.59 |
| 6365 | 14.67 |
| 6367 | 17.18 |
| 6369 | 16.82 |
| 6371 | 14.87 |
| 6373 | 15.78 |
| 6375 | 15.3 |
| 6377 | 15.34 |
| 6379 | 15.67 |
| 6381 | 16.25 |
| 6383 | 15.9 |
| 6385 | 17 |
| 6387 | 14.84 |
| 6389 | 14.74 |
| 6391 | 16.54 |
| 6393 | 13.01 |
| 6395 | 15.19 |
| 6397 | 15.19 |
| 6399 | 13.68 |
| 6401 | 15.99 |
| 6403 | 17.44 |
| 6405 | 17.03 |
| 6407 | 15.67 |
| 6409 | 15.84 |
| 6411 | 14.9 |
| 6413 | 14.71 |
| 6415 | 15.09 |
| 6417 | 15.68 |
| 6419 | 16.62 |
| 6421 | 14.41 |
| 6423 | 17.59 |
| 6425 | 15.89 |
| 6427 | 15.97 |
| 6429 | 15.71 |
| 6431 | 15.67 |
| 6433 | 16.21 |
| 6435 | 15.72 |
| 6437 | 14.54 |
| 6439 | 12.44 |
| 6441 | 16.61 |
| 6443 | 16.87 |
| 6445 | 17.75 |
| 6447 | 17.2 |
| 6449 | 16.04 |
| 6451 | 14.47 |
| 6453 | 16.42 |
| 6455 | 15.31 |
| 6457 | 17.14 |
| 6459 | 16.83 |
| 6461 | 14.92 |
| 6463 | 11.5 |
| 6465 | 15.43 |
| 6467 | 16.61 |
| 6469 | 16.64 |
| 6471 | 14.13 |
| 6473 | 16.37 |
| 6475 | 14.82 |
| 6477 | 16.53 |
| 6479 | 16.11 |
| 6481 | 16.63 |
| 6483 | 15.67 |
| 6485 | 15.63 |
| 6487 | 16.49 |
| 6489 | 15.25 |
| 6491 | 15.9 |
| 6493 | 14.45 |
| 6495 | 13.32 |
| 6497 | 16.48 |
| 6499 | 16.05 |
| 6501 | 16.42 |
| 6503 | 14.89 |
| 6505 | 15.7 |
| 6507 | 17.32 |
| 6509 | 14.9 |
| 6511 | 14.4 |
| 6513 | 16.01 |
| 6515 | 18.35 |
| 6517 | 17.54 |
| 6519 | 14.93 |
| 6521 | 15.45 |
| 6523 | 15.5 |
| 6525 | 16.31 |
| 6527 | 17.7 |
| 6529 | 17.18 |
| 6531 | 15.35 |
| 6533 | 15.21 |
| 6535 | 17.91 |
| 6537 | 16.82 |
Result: 1.02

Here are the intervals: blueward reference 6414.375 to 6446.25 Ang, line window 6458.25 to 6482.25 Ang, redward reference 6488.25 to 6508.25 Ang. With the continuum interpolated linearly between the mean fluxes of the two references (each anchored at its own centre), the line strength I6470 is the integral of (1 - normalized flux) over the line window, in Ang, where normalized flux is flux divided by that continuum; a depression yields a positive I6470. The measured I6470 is 0.22 Ang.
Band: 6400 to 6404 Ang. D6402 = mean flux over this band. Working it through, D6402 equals 16.7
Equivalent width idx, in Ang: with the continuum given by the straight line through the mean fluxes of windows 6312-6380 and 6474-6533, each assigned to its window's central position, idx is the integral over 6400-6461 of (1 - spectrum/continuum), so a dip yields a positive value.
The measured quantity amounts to -0.6 Ang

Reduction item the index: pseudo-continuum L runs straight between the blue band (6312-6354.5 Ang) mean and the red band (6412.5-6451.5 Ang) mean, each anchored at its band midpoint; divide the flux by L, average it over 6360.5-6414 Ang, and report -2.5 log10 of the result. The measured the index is 0.01 mag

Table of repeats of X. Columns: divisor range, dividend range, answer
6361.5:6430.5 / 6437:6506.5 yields 1.03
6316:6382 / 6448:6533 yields 1.05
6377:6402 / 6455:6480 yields 1.04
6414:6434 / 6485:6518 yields 1.02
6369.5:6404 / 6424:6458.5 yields 1.04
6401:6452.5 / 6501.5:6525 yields 1.03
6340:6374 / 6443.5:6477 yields 1.03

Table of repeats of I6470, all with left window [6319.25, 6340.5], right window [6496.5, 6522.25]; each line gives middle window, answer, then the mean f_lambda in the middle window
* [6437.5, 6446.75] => -0.1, 15.9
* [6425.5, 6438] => 0.1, 15.6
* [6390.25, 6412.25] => 0.2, 15.5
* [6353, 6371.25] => -0.4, 15.8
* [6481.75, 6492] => 0.1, 15.8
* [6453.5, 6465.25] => 0.5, 15.2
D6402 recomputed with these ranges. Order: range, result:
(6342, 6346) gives 15.3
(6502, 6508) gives 16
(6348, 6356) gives 16.2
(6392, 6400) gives 14.3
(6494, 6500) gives 15.3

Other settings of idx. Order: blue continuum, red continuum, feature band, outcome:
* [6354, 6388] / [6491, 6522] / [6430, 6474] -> 0.3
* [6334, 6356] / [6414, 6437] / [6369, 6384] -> 0.2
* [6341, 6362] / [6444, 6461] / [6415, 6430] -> 0.2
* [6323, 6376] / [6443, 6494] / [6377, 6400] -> 0.6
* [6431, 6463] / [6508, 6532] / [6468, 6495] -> 0.5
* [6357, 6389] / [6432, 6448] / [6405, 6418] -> 0.3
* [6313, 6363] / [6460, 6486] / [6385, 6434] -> -0.3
